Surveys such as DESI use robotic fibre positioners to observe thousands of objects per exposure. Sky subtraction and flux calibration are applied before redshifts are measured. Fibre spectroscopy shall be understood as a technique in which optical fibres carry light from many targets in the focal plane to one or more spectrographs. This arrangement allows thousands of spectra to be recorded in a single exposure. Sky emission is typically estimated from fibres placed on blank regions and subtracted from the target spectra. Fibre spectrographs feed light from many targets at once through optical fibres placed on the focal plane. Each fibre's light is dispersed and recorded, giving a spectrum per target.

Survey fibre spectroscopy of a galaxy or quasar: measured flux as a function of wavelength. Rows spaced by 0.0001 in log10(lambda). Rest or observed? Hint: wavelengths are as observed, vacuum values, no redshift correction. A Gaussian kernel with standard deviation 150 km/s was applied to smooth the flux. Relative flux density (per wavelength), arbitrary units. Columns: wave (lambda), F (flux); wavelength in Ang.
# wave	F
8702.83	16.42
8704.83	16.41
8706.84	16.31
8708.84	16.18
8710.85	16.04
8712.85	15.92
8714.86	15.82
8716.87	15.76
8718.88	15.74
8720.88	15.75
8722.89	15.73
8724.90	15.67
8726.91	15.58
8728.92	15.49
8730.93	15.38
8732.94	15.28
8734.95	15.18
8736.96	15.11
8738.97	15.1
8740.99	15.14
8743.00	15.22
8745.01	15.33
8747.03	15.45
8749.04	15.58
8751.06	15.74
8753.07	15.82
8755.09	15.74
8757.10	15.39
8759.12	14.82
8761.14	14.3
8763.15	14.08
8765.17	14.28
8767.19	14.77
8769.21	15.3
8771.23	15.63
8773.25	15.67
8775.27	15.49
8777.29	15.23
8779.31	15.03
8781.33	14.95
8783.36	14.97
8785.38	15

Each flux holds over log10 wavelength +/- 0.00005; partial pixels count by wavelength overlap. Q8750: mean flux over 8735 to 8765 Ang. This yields 15.2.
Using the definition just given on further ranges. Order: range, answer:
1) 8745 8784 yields 15.2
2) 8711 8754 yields 15.5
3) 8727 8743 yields 15.3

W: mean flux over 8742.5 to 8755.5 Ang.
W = 15.6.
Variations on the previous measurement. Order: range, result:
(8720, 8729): 15.7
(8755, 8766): 14.7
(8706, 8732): 15.8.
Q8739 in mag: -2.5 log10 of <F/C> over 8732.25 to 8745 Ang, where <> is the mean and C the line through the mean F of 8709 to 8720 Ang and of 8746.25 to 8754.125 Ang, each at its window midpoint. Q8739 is 0.04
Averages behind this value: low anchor 15.9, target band 15.2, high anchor 15.7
